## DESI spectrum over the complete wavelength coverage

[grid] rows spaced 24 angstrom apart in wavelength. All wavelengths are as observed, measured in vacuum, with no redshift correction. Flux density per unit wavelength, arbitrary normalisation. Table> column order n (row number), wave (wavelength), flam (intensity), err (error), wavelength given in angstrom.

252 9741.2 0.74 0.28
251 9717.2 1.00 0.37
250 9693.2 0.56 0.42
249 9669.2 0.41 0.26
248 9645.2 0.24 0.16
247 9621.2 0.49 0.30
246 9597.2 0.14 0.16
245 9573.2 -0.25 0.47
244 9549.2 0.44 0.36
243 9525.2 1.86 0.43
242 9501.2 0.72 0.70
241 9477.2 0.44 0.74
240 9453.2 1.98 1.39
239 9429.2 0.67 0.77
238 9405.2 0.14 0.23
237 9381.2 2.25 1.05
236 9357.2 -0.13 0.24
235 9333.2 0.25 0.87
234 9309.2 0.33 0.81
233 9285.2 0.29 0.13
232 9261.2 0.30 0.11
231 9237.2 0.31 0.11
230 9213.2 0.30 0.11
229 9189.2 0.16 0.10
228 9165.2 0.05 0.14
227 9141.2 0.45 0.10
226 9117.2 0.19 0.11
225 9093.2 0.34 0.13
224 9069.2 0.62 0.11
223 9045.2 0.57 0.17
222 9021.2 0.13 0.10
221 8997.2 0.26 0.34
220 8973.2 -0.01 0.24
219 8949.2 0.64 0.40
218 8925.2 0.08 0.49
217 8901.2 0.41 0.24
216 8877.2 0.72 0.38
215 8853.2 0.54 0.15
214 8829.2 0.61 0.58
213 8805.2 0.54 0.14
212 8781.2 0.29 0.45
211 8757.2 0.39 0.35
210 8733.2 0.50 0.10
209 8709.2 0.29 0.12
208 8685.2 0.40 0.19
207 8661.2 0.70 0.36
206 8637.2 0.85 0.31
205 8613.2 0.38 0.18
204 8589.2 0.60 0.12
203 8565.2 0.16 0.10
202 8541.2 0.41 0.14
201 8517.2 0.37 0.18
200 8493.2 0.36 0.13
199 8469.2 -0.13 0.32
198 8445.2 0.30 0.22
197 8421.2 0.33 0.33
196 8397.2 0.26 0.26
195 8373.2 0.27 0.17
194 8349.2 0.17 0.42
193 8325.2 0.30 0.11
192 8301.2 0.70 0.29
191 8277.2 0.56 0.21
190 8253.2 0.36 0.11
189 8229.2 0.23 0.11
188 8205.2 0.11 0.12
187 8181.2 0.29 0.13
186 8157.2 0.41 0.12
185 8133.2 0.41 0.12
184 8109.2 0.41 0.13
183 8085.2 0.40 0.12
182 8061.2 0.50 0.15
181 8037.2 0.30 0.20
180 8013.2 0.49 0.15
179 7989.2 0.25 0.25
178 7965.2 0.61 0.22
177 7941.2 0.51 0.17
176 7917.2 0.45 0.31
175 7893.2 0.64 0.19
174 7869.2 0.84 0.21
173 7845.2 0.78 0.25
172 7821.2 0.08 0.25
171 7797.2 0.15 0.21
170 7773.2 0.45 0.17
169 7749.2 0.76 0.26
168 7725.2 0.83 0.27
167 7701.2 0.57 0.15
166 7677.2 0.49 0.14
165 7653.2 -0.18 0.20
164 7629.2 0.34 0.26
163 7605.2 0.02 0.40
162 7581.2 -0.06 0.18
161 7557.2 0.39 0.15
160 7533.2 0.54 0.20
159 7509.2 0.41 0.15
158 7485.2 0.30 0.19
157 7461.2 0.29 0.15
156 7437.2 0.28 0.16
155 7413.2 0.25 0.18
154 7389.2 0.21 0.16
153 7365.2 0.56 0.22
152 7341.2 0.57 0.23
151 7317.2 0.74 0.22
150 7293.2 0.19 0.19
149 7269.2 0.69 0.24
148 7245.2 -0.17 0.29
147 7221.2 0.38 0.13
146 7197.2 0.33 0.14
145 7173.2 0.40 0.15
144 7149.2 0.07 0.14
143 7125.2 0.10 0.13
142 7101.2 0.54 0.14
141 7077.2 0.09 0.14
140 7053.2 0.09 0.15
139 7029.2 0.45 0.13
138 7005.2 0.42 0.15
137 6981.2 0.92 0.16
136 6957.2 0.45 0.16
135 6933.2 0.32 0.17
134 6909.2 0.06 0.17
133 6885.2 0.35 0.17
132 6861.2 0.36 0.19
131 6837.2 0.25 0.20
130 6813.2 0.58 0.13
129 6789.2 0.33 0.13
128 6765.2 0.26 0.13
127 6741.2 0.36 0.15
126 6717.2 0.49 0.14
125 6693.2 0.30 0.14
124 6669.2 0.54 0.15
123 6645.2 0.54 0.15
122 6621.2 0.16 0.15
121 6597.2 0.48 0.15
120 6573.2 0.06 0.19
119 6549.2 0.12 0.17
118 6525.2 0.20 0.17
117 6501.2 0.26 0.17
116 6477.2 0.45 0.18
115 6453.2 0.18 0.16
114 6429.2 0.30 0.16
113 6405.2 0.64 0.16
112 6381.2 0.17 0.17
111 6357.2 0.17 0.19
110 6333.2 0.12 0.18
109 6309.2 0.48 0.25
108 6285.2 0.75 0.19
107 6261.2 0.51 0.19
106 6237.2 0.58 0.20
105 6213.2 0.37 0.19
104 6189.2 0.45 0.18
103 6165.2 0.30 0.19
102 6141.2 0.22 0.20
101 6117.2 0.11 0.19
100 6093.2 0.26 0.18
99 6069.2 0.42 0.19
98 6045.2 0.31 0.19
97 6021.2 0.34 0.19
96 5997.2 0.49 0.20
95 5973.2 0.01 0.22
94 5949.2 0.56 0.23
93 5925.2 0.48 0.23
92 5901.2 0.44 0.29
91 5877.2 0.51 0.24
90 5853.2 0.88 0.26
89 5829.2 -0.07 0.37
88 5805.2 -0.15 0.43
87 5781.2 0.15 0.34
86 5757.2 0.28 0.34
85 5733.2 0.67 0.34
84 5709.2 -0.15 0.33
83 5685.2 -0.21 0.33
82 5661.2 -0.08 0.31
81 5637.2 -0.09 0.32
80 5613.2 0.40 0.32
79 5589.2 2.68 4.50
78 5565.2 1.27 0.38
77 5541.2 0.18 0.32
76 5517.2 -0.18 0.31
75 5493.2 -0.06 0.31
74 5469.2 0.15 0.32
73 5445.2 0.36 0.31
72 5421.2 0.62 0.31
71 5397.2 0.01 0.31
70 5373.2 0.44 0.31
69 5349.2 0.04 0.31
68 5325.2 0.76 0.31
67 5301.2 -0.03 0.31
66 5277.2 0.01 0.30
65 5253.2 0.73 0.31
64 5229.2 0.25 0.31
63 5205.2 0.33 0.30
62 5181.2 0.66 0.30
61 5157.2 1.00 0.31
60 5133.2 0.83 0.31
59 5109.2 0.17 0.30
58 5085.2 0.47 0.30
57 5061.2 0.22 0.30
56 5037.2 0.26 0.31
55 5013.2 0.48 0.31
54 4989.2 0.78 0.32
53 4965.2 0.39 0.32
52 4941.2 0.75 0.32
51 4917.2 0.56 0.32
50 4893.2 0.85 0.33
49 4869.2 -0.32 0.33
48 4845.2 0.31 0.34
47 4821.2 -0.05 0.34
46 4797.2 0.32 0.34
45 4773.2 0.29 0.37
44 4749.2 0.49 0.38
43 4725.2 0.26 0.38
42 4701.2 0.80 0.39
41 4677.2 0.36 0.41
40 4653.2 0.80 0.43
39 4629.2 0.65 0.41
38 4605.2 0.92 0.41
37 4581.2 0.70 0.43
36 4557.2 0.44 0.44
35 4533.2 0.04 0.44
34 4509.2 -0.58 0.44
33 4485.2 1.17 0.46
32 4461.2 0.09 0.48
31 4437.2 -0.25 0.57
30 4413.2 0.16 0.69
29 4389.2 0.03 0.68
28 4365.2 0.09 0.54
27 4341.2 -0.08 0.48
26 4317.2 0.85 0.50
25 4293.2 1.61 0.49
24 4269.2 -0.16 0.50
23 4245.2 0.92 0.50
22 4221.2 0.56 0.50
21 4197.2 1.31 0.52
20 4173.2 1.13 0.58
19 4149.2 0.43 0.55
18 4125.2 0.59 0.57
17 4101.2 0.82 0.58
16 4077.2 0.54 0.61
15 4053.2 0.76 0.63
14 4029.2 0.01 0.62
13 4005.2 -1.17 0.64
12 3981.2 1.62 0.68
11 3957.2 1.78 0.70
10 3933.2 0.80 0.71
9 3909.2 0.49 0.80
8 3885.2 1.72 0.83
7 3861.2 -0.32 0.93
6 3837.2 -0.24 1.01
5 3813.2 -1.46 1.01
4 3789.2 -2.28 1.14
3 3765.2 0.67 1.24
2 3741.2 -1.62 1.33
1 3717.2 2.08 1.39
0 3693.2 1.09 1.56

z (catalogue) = 1.55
